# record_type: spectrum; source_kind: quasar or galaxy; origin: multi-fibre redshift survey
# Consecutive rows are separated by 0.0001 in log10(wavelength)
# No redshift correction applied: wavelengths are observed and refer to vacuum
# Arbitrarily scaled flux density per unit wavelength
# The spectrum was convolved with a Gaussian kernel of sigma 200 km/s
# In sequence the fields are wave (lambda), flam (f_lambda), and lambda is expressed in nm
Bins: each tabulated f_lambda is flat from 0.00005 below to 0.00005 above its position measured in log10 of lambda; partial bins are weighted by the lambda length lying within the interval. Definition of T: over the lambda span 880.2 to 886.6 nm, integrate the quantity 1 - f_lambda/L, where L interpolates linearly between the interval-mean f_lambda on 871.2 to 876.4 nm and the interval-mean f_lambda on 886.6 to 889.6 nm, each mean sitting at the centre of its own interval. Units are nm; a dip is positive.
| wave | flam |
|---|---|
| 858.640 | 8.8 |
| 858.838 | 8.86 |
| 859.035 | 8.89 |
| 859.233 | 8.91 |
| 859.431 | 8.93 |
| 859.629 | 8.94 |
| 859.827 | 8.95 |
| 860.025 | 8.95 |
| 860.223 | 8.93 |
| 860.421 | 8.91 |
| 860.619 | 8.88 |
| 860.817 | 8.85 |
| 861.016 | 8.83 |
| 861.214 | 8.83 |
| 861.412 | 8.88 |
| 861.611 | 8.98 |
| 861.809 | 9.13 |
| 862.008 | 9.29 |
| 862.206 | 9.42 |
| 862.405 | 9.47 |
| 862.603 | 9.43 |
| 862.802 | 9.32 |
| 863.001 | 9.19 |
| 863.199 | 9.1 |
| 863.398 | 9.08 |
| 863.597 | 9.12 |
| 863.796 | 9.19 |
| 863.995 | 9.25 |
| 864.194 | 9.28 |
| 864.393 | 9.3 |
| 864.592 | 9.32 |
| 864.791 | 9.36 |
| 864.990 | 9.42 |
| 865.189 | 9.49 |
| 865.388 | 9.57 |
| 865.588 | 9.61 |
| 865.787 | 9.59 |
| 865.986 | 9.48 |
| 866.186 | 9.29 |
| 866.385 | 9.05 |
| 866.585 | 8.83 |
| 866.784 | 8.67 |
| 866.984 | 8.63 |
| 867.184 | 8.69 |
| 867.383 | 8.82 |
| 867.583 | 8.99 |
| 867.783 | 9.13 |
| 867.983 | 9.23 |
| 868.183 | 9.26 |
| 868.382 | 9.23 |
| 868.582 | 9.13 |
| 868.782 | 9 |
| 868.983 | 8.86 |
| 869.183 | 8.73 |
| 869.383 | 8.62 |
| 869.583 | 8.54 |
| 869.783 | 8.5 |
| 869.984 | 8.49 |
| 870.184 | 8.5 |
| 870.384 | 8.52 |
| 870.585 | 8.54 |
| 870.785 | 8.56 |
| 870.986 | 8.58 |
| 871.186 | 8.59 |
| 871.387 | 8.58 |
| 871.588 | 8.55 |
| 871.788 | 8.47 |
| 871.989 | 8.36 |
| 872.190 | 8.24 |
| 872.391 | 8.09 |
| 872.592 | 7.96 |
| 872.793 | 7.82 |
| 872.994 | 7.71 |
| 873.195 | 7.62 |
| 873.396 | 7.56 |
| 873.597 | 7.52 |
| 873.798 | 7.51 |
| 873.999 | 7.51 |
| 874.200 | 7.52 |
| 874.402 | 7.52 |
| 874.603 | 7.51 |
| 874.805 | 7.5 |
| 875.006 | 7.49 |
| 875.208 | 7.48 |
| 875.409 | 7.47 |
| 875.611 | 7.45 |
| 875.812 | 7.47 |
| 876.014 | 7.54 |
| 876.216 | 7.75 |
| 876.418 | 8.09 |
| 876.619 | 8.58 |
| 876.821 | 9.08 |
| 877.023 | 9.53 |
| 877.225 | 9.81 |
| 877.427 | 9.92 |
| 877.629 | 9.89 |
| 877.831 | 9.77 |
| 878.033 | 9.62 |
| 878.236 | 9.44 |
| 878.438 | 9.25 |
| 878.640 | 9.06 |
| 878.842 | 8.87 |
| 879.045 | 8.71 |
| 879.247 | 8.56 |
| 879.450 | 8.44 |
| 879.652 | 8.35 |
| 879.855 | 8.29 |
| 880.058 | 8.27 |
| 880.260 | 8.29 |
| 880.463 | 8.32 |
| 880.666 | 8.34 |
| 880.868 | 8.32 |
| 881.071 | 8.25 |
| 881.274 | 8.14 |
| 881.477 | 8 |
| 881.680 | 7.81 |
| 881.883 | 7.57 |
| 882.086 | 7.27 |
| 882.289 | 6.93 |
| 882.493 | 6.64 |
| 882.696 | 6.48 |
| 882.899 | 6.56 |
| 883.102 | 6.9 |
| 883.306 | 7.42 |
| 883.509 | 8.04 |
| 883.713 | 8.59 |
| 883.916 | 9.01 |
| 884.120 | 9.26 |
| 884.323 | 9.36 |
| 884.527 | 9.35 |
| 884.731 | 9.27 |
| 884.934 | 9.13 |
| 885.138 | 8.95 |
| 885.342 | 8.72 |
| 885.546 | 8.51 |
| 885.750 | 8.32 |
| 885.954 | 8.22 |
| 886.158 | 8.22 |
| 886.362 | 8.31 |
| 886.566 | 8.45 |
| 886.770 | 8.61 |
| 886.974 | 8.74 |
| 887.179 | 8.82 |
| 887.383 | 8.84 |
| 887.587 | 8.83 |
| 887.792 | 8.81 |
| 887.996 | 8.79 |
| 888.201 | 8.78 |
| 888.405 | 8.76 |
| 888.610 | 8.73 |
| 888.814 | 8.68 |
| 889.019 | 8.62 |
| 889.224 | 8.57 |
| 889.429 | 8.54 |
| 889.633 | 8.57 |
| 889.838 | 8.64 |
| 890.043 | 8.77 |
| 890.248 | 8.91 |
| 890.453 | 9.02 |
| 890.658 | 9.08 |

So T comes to 0.20 nm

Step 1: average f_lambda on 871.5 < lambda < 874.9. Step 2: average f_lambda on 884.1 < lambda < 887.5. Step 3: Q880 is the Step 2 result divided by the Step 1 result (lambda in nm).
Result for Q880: 1.1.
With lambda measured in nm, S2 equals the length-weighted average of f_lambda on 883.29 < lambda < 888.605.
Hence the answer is 8.72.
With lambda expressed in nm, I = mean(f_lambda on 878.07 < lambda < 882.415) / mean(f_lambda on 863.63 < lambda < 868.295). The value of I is 0.9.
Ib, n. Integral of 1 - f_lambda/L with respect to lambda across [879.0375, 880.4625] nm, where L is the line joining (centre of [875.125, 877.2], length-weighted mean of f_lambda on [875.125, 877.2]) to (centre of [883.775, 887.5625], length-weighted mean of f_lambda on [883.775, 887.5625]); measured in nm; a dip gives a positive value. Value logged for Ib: 0.00 nm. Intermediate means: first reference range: 8.12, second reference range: 8.78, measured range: 8.39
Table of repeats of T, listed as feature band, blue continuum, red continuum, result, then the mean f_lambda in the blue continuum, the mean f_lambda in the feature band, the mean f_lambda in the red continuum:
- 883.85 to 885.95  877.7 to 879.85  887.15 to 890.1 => -0.03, 8.99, 8.95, 8.71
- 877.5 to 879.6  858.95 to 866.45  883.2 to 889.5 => -0.07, 9.17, 9.15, 8.68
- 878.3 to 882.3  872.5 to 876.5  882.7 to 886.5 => -0.12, 7.6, 8.29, 8.4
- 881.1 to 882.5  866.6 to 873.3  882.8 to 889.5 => 0.16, 8.58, 7.57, 8.57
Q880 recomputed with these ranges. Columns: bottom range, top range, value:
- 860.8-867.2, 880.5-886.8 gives 0.89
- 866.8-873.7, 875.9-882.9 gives 0.99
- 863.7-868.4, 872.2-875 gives 0.83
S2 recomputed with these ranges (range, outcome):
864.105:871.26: 8.98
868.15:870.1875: 8.81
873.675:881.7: 8.37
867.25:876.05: 8.24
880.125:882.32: 7.97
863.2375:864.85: 9.23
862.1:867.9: 9.21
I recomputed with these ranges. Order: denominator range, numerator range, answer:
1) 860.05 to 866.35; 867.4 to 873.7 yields 0.92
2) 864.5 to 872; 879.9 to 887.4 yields 0.92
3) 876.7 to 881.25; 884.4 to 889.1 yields 0.98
